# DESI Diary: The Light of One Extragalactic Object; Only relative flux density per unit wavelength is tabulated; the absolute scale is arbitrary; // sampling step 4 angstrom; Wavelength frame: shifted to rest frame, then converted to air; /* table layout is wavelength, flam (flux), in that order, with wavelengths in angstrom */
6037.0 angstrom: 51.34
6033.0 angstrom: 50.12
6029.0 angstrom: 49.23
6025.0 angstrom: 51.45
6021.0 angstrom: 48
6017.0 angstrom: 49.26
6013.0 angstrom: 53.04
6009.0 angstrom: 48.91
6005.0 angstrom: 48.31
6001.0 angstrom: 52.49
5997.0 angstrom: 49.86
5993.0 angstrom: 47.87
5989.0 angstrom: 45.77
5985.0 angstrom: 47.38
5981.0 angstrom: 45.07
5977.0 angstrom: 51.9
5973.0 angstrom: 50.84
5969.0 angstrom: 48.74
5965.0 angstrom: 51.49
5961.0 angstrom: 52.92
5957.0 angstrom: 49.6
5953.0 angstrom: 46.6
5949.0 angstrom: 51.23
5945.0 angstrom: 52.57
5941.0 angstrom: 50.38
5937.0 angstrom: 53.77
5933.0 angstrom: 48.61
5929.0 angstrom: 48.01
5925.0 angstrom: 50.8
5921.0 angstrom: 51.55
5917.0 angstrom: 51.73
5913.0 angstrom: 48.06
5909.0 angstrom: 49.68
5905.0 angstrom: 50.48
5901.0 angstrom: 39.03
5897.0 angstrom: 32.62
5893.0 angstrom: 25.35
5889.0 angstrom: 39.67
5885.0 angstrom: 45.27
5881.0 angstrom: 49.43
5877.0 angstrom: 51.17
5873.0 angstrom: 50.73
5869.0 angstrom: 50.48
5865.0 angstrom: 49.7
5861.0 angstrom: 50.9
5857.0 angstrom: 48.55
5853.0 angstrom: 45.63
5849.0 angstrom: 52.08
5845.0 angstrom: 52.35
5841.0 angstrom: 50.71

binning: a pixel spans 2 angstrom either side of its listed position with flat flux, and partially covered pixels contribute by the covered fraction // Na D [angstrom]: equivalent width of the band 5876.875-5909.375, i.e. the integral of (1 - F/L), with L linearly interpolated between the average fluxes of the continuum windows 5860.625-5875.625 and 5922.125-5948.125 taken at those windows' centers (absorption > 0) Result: 5.7 angstrom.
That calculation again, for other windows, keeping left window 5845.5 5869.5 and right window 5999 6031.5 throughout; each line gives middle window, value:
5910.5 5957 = -0.4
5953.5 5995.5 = 0.8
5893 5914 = 3.3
